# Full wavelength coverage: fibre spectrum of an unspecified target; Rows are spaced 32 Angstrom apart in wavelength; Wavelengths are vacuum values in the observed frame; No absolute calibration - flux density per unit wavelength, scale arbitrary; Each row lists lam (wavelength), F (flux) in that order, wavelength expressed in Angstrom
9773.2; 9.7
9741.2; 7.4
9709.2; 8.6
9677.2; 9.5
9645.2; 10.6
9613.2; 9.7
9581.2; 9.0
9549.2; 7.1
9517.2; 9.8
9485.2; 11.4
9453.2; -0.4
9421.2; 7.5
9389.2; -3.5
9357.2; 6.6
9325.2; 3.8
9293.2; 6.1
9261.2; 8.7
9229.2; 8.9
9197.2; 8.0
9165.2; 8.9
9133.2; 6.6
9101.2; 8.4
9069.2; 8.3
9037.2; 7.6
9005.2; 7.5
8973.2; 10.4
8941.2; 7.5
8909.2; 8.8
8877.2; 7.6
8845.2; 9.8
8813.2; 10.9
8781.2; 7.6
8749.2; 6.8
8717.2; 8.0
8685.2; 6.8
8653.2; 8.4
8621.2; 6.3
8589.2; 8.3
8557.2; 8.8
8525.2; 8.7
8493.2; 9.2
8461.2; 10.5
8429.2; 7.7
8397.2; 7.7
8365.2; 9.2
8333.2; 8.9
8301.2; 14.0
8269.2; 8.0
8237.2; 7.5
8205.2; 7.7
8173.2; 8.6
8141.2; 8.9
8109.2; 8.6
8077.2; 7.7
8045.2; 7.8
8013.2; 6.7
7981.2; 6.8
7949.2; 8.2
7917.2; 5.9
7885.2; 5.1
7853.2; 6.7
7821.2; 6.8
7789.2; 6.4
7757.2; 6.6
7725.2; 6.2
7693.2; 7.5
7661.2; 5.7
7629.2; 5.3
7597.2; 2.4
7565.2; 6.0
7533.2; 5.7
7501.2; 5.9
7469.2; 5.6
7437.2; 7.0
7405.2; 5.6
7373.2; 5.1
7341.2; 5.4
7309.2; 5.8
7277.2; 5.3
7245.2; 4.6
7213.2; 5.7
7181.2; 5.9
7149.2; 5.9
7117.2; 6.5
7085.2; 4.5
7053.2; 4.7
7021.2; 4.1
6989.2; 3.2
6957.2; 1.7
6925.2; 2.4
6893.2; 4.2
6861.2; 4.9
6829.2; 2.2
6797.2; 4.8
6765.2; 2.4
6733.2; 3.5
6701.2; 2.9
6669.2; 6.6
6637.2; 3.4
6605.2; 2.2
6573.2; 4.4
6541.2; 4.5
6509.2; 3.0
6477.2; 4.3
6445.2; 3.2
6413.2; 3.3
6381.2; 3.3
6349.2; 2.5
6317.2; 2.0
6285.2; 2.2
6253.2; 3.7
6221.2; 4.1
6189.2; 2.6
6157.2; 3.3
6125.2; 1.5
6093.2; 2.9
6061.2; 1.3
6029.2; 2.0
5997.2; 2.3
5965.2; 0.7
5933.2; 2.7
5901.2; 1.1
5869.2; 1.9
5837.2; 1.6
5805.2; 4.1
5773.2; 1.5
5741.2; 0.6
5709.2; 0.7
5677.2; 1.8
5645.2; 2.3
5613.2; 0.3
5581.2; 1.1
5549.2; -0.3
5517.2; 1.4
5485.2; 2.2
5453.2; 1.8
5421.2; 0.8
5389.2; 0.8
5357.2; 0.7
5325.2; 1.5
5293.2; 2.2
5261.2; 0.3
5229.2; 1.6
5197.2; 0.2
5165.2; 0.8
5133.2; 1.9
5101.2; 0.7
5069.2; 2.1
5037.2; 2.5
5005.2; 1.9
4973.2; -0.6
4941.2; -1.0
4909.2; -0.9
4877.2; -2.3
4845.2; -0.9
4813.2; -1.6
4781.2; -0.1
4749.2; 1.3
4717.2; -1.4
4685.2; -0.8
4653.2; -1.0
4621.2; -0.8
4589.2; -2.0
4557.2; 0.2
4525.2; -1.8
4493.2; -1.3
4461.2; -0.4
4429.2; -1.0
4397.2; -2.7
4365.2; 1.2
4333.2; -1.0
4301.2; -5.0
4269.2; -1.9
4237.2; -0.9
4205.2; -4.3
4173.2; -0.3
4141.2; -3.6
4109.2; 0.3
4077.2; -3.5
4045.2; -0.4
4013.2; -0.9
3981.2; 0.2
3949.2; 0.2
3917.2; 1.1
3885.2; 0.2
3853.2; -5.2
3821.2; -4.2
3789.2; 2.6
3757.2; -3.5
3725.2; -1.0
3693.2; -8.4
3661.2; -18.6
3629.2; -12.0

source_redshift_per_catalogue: 0.76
